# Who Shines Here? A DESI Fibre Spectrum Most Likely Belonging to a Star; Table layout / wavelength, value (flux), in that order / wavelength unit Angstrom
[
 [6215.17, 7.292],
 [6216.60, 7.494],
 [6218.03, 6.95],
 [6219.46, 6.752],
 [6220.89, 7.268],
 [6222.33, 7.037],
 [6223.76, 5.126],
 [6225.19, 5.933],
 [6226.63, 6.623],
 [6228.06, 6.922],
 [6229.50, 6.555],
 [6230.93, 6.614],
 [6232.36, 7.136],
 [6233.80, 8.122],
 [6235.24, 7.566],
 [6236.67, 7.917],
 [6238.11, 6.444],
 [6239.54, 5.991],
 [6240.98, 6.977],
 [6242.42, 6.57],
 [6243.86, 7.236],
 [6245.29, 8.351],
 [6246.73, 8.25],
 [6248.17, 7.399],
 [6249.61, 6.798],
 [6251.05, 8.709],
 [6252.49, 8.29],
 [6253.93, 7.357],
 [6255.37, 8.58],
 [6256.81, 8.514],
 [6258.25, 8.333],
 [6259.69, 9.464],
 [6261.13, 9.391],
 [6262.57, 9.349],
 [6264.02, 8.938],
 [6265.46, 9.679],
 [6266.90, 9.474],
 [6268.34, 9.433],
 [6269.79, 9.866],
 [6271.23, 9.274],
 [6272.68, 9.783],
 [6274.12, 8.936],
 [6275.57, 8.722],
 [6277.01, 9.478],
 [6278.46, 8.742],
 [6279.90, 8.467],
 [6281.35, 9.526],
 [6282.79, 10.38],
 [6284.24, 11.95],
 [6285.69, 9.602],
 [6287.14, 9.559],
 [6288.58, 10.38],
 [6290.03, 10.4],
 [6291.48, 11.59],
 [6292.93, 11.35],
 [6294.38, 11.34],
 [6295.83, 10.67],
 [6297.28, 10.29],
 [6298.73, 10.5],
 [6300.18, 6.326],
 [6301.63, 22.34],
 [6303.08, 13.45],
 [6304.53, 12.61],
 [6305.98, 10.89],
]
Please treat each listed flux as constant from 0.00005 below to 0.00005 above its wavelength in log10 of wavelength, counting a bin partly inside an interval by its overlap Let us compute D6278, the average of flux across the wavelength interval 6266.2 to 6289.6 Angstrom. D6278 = 9.61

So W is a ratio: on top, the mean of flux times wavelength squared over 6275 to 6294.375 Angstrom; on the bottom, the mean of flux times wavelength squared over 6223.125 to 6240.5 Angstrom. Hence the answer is 1.5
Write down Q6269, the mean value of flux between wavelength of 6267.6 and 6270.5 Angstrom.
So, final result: 9.64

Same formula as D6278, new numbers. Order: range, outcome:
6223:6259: 7.3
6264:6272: 9.49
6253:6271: 9.03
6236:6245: 6.92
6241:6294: 9.1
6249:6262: 8.41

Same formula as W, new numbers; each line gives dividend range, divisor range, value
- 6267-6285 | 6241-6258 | 1.23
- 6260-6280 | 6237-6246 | 1.34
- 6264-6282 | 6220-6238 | 1.37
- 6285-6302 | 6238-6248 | 1.55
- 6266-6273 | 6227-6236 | 1.35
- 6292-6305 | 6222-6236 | 1.83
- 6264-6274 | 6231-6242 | 1.35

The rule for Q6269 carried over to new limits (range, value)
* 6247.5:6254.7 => 7.72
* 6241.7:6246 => 7.39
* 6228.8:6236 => 7.21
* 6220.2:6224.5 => 6.47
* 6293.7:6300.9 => 9.82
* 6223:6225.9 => 5.56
